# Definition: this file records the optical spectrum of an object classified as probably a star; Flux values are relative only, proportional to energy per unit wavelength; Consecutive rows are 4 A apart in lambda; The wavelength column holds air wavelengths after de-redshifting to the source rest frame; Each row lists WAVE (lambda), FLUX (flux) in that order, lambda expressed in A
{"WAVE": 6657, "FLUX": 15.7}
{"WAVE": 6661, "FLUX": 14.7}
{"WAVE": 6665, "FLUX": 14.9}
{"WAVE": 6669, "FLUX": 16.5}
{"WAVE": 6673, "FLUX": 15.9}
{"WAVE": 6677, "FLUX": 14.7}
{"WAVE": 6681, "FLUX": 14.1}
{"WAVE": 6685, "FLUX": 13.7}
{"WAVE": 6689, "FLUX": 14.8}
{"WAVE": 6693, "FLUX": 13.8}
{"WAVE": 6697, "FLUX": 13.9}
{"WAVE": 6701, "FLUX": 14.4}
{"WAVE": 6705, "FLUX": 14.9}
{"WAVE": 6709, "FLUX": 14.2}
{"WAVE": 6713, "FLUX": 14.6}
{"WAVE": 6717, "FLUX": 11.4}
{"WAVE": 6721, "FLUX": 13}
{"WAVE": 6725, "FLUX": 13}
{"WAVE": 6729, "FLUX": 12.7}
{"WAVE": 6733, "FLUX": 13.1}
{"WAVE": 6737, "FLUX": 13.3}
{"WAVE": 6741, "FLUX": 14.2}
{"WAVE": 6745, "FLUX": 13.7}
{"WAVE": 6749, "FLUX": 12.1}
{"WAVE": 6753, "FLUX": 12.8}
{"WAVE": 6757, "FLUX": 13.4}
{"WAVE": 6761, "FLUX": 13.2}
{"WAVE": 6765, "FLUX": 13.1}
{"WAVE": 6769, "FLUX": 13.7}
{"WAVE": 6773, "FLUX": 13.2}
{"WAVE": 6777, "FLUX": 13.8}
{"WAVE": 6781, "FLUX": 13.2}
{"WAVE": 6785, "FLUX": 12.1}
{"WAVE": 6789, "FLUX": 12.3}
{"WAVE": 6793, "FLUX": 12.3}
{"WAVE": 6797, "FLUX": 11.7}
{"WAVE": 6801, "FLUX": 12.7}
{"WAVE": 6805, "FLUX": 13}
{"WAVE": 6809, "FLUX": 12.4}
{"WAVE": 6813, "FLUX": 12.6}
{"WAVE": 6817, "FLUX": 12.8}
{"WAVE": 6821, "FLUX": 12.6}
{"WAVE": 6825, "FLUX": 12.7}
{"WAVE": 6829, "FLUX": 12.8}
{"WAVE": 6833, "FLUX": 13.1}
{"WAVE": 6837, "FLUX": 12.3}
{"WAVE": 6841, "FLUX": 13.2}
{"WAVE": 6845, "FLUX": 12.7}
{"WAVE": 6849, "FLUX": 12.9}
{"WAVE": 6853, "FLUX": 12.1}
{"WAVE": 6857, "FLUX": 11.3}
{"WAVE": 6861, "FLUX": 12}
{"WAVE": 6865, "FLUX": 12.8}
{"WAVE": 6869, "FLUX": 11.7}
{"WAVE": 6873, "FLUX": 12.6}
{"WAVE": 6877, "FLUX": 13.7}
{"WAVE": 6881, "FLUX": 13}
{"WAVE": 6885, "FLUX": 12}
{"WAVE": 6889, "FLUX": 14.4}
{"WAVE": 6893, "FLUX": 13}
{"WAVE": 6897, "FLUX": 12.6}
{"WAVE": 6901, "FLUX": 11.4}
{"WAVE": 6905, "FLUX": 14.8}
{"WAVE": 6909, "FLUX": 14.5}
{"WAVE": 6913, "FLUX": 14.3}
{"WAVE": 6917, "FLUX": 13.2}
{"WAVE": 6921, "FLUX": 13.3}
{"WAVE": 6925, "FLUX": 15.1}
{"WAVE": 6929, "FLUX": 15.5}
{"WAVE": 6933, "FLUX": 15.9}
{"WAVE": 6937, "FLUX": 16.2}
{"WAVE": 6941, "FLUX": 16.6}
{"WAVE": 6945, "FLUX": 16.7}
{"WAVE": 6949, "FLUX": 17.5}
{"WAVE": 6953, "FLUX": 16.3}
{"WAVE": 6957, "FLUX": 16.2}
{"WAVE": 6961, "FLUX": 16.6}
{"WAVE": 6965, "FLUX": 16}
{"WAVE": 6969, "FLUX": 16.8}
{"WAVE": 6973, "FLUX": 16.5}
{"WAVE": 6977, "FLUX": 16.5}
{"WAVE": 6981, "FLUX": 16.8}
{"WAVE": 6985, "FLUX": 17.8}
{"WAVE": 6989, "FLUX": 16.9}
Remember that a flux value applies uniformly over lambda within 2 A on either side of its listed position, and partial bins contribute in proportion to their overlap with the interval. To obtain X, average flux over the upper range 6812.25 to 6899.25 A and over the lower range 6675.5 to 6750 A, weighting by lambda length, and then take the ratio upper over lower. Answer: 0.93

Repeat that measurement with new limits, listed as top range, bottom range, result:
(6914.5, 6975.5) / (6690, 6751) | 1.18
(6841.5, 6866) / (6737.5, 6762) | 0.93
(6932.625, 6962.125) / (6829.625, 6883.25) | 1.31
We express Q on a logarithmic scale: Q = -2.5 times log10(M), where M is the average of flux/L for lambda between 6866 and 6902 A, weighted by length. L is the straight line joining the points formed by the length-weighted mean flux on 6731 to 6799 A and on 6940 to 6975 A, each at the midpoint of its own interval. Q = 0.19 mag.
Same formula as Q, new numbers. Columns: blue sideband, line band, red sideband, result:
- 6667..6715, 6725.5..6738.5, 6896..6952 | 0.13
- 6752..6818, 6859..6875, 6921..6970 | 0.18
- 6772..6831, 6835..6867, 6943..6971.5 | 0.12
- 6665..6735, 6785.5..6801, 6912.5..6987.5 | 0.21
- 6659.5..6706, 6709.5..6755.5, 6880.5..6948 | 0.12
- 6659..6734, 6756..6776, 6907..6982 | 0.10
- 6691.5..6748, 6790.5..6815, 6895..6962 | 0.14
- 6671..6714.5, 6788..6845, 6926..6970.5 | 0.21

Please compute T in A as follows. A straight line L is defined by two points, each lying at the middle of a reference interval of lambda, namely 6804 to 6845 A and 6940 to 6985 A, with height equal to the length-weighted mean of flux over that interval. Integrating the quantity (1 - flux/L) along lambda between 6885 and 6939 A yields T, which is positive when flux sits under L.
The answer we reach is 4.1 A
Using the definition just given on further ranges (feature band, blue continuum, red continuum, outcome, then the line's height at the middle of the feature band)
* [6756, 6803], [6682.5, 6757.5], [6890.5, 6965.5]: 3.6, 14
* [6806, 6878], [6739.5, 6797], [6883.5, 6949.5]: 6.2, 13.7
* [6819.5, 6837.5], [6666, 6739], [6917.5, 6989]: 2.8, 15.1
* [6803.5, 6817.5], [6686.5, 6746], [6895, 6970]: 1.6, 14.3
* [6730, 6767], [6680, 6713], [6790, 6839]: 0.9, 13.5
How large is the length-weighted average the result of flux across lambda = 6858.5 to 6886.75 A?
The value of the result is 12.5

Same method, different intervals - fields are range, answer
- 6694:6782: 13.4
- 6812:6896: 12.7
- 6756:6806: 12.9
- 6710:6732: 13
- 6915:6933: 14.5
